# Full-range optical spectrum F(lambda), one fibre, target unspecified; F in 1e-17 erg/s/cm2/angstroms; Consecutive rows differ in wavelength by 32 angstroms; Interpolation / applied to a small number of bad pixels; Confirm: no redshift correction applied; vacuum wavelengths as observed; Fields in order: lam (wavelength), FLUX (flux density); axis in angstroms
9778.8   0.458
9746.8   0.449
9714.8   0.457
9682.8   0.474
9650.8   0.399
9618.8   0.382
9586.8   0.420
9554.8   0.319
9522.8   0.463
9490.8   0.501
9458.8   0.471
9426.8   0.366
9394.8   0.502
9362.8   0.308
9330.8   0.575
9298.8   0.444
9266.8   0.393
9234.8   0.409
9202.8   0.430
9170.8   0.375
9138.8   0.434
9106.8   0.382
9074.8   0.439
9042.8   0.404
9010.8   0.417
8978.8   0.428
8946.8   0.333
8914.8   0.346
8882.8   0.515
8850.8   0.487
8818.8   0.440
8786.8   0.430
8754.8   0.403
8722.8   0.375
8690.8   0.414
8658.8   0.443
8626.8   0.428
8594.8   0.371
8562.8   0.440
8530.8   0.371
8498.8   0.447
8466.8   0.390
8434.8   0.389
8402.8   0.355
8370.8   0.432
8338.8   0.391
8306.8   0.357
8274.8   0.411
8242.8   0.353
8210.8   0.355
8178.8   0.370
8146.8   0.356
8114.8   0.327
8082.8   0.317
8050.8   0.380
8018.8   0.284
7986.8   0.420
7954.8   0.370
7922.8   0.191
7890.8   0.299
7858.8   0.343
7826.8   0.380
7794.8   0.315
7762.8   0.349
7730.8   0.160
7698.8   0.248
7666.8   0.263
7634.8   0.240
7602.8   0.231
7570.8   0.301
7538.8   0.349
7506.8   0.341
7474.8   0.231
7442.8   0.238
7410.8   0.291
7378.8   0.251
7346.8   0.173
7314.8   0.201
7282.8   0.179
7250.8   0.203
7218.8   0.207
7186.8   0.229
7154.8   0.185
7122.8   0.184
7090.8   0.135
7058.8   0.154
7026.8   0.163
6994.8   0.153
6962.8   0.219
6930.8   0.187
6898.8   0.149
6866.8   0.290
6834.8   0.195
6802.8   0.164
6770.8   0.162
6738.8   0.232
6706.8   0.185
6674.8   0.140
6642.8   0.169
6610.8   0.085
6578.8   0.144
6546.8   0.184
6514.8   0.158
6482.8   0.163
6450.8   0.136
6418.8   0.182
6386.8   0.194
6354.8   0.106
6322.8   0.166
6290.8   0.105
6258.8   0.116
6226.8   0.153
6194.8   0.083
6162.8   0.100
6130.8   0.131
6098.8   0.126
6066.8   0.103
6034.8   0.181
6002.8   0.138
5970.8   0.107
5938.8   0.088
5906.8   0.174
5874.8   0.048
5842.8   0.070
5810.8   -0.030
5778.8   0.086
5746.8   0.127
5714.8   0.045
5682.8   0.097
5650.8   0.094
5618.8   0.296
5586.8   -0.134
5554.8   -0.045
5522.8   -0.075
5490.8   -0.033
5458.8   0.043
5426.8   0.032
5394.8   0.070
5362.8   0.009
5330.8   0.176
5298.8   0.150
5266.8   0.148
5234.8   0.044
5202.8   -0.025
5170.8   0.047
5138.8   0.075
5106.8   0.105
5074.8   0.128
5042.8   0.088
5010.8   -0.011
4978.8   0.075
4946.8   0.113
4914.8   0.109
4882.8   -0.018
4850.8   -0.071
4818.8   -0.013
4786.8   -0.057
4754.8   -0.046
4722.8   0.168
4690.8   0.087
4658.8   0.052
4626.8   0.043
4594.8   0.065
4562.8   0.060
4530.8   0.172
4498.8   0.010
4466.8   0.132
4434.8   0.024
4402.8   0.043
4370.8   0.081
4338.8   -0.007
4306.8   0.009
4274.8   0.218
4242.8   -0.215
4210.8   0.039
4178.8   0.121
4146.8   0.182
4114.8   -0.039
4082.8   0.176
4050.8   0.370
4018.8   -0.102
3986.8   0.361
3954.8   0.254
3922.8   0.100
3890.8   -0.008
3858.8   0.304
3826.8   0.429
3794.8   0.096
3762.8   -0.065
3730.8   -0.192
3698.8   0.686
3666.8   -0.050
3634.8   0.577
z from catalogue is 0.842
